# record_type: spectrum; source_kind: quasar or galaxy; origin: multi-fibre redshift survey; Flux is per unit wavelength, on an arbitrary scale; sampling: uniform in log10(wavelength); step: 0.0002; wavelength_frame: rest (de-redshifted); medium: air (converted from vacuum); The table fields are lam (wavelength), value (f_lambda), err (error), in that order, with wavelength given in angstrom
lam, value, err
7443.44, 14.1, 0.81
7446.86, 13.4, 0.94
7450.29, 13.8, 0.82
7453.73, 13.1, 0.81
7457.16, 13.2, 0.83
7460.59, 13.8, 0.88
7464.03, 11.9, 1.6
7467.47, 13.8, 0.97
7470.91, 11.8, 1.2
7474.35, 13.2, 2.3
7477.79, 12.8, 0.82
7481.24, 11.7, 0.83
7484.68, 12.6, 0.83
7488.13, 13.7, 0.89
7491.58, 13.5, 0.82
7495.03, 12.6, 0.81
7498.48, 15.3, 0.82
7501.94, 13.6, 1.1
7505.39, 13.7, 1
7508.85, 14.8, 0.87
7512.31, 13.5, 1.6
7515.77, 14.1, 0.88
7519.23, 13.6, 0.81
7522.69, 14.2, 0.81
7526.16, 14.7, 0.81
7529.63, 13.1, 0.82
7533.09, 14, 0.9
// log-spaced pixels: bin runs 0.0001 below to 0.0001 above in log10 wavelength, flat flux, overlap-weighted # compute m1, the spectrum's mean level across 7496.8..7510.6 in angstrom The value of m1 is 14.3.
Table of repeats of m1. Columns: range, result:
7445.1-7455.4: 13.4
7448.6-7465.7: 13.2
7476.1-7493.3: 12.9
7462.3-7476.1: 12.7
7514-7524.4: 14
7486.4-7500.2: 13.8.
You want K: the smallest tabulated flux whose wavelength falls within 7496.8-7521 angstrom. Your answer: 13.5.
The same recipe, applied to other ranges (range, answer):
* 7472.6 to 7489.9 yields 11.7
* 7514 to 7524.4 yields 13.6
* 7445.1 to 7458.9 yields 13.1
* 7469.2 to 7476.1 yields 11.8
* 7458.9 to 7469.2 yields 11.9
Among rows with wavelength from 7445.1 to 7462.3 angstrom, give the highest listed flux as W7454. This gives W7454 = 13.8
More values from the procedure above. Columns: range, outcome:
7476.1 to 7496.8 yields 13.7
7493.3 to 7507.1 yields 15.3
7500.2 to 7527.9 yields 14.8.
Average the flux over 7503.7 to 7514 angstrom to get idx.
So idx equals 14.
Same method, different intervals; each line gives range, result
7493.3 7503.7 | 13.8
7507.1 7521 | 14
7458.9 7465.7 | 12.8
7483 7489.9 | 13.1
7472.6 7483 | 12.6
